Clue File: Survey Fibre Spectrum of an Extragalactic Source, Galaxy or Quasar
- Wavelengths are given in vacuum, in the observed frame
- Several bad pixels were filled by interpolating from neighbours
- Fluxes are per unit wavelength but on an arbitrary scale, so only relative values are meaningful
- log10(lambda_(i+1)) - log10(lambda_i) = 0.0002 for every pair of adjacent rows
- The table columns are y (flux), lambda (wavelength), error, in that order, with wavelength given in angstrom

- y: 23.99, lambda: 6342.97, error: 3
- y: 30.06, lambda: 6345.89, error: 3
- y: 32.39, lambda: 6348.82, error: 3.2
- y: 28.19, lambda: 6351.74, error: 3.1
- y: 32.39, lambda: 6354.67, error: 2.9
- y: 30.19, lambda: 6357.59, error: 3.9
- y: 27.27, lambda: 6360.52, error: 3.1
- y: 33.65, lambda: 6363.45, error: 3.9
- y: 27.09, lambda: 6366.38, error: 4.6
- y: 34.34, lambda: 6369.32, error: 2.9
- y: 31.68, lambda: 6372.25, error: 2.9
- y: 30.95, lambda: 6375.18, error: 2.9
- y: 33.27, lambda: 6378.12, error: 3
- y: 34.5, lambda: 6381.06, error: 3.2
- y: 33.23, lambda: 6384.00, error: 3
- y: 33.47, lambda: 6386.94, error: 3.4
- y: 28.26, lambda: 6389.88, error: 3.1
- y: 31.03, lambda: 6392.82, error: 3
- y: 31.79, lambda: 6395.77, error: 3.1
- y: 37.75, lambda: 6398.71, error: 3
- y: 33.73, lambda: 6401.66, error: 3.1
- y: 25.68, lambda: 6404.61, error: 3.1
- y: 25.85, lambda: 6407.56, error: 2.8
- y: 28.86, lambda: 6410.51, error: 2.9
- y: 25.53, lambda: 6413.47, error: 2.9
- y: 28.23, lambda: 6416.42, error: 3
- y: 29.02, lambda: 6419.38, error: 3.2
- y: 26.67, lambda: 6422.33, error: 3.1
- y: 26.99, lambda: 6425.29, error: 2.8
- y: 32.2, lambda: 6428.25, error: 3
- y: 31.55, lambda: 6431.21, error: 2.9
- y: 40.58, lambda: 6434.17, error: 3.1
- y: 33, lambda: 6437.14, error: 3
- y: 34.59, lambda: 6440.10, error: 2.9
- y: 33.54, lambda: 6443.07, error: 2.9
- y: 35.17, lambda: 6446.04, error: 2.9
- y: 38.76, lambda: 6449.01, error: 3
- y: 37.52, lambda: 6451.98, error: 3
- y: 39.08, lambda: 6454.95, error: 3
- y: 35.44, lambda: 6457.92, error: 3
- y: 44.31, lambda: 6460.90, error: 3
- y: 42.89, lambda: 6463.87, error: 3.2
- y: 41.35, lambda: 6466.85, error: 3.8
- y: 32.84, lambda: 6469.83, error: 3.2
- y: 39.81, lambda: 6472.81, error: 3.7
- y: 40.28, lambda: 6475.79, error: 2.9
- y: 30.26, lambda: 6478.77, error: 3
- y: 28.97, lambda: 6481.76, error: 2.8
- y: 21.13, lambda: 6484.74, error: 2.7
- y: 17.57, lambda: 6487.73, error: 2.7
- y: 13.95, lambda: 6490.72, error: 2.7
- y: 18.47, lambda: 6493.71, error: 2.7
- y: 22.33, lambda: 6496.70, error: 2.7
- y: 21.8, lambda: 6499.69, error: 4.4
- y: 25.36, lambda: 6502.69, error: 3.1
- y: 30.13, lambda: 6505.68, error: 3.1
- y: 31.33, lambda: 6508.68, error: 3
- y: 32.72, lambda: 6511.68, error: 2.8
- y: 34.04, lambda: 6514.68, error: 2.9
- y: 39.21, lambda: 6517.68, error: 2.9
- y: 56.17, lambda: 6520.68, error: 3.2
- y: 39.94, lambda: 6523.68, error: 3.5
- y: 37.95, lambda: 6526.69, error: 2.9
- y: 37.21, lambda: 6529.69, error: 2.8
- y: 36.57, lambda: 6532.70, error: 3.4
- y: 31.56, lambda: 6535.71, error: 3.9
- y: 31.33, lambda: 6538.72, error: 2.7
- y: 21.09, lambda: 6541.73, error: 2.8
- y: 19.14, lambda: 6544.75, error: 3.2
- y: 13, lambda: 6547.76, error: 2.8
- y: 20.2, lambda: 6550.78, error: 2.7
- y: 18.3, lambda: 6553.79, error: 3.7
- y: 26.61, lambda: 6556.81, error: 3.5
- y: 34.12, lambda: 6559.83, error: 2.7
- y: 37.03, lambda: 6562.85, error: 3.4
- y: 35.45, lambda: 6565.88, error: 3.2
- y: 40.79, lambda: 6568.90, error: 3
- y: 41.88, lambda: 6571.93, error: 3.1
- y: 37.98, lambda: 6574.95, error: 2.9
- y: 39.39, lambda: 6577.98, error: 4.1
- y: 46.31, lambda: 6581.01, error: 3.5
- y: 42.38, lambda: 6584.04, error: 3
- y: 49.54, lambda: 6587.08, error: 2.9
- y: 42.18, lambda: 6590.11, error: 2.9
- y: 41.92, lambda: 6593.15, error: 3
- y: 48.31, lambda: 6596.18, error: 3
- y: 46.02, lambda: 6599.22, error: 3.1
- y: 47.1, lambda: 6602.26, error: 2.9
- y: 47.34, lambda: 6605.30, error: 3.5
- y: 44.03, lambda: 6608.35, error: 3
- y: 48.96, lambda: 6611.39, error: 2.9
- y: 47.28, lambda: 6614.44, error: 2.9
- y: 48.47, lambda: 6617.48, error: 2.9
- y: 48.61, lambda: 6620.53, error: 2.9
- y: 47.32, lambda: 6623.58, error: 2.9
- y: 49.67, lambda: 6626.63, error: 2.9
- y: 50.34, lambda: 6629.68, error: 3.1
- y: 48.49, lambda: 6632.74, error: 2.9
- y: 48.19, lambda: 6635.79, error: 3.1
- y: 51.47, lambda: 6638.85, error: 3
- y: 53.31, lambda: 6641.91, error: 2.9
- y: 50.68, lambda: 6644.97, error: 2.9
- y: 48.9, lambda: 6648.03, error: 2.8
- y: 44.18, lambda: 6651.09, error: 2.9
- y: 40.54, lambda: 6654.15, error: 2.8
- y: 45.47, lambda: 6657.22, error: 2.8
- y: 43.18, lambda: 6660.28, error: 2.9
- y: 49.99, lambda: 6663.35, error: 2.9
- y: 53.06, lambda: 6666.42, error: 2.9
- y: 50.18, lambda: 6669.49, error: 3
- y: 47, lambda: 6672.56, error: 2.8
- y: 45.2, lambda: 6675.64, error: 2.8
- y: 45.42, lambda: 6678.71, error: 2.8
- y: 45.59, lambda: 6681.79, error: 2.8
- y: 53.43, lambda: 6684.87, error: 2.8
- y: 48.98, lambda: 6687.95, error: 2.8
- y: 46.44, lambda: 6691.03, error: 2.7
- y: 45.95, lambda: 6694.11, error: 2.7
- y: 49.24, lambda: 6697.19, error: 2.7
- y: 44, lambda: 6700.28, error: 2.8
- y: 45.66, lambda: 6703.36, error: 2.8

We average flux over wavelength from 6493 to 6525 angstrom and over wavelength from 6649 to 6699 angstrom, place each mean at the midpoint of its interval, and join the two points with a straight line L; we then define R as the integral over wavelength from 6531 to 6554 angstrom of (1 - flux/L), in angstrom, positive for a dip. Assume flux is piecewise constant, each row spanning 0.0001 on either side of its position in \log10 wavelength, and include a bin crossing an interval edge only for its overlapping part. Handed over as 7.1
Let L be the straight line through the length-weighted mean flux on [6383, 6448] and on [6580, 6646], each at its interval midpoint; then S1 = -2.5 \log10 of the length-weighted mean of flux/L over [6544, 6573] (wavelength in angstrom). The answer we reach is 0.45 mag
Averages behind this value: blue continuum 31.3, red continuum 47.6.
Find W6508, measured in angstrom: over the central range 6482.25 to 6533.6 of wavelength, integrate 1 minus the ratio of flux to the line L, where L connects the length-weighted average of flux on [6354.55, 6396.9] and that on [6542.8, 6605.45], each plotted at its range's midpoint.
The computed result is 6.9 angstrom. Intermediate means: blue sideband 31.5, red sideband 36.6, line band 30.3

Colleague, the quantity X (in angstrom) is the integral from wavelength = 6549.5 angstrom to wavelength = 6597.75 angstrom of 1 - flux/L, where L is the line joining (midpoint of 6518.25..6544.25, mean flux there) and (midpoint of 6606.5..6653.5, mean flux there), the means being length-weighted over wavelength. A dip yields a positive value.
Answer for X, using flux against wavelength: 4.4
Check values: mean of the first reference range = 35.9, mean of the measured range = 37.8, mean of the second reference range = 48.5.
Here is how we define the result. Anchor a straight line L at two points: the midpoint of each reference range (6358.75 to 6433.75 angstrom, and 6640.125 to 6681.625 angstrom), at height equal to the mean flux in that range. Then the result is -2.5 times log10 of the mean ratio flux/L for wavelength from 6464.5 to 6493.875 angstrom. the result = 0.21 mag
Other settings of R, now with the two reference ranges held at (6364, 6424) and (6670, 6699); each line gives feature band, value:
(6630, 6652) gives -2.22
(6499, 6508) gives 2.52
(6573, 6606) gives -1.80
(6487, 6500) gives 6.35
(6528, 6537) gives 0.79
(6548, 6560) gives 5.24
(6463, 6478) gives -1.64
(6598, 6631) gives -3.26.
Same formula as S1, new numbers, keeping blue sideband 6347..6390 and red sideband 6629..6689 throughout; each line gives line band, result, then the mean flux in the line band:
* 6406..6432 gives 0.21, 28.2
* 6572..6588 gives 0.02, 42.8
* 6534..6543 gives 0.41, 28.4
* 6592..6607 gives -0.04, 46.2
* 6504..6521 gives 0.11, 35.8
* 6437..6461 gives -0.01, 36.6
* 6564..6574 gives 0.10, 39.2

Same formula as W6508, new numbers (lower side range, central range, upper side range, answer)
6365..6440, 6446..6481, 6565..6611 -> -2.9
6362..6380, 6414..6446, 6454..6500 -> -0.4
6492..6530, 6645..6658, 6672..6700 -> -0.3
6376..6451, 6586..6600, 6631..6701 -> -0.7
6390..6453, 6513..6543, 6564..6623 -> 2.2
